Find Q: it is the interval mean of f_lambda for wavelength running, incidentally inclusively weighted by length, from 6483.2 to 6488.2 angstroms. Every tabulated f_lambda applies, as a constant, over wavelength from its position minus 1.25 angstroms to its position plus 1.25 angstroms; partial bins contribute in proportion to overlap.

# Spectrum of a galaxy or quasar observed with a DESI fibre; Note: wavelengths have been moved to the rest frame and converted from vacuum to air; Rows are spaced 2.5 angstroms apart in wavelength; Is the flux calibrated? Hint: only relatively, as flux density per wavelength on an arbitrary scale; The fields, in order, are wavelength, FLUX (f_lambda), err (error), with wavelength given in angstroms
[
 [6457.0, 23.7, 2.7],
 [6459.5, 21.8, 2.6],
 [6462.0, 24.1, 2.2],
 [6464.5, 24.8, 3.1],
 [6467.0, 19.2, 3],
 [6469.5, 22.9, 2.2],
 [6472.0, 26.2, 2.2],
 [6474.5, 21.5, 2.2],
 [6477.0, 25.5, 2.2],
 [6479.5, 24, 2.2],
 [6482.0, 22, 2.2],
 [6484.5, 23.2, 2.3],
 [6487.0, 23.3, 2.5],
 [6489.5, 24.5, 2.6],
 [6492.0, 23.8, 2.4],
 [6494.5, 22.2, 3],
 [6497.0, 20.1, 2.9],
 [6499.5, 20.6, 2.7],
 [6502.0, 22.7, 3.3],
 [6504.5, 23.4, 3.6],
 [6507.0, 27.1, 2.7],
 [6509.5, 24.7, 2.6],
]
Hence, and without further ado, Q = 23.2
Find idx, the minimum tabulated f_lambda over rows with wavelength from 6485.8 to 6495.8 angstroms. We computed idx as 22.2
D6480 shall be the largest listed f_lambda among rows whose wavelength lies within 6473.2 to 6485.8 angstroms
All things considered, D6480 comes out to 25.5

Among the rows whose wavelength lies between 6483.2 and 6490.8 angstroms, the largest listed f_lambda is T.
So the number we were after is 24.5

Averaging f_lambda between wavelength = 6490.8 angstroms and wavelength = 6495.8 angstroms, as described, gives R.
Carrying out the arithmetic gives 23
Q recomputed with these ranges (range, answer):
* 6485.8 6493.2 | 23.9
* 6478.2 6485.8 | 23.1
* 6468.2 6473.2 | 24.5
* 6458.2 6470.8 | 22.6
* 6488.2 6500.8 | 22.2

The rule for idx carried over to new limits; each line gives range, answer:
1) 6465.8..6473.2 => 19.2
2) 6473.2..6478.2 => 21.5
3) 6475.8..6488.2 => 22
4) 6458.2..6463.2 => 21.8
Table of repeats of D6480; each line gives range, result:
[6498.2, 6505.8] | 23.4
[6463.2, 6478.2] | 26.2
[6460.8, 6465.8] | 24.8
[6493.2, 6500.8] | 22.2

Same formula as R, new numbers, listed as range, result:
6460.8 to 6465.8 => 24.4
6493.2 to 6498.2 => 21.2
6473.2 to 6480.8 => 23.7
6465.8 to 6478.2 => 23.1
